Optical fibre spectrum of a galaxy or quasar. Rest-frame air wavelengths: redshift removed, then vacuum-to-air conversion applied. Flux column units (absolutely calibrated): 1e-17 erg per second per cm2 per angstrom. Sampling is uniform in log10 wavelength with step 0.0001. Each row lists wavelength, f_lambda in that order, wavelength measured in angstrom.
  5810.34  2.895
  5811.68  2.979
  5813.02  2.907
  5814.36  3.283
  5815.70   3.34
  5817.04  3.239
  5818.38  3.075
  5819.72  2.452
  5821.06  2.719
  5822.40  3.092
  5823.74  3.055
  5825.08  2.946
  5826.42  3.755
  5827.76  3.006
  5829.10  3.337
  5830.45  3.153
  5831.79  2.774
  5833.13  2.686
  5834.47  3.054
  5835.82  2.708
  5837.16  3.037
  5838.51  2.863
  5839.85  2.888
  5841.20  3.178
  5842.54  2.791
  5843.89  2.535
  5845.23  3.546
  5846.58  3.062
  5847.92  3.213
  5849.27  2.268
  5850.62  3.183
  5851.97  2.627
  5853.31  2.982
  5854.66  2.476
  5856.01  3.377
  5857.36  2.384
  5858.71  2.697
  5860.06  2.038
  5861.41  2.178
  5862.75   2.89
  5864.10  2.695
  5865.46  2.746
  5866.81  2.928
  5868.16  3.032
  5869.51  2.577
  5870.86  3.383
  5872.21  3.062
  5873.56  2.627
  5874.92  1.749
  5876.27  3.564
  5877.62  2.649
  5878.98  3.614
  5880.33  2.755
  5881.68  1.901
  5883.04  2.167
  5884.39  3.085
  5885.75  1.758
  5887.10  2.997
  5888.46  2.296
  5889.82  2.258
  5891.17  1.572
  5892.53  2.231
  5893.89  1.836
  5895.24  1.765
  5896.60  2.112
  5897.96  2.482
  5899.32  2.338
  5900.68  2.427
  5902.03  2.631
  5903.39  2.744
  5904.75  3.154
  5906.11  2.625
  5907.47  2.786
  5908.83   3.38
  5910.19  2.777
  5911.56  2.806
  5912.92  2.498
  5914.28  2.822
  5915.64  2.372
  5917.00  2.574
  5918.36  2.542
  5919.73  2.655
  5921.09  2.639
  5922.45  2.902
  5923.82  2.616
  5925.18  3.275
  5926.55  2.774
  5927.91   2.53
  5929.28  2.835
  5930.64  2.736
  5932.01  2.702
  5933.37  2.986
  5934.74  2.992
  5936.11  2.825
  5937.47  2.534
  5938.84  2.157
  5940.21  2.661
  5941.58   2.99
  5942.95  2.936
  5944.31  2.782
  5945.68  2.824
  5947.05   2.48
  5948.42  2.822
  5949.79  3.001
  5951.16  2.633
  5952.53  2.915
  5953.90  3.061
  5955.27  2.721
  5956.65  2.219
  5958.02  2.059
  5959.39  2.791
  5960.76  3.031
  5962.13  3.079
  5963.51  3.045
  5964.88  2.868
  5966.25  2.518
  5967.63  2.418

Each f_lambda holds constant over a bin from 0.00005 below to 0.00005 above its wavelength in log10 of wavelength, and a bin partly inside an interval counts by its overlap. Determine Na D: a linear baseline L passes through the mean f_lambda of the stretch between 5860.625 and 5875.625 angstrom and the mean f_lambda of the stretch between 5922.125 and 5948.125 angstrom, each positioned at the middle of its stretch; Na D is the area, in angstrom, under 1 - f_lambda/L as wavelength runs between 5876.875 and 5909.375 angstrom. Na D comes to 3.0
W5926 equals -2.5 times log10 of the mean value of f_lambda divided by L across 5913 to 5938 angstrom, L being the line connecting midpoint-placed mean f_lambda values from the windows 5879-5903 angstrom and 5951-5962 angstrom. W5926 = -0.09 mag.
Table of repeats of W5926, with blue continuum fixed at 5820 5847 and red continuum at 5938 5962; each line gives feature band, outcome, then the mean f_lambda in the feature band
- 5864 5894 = 0.117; 2.6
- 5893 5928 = 0.078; 2.62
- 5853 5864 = 0.125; 2.62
